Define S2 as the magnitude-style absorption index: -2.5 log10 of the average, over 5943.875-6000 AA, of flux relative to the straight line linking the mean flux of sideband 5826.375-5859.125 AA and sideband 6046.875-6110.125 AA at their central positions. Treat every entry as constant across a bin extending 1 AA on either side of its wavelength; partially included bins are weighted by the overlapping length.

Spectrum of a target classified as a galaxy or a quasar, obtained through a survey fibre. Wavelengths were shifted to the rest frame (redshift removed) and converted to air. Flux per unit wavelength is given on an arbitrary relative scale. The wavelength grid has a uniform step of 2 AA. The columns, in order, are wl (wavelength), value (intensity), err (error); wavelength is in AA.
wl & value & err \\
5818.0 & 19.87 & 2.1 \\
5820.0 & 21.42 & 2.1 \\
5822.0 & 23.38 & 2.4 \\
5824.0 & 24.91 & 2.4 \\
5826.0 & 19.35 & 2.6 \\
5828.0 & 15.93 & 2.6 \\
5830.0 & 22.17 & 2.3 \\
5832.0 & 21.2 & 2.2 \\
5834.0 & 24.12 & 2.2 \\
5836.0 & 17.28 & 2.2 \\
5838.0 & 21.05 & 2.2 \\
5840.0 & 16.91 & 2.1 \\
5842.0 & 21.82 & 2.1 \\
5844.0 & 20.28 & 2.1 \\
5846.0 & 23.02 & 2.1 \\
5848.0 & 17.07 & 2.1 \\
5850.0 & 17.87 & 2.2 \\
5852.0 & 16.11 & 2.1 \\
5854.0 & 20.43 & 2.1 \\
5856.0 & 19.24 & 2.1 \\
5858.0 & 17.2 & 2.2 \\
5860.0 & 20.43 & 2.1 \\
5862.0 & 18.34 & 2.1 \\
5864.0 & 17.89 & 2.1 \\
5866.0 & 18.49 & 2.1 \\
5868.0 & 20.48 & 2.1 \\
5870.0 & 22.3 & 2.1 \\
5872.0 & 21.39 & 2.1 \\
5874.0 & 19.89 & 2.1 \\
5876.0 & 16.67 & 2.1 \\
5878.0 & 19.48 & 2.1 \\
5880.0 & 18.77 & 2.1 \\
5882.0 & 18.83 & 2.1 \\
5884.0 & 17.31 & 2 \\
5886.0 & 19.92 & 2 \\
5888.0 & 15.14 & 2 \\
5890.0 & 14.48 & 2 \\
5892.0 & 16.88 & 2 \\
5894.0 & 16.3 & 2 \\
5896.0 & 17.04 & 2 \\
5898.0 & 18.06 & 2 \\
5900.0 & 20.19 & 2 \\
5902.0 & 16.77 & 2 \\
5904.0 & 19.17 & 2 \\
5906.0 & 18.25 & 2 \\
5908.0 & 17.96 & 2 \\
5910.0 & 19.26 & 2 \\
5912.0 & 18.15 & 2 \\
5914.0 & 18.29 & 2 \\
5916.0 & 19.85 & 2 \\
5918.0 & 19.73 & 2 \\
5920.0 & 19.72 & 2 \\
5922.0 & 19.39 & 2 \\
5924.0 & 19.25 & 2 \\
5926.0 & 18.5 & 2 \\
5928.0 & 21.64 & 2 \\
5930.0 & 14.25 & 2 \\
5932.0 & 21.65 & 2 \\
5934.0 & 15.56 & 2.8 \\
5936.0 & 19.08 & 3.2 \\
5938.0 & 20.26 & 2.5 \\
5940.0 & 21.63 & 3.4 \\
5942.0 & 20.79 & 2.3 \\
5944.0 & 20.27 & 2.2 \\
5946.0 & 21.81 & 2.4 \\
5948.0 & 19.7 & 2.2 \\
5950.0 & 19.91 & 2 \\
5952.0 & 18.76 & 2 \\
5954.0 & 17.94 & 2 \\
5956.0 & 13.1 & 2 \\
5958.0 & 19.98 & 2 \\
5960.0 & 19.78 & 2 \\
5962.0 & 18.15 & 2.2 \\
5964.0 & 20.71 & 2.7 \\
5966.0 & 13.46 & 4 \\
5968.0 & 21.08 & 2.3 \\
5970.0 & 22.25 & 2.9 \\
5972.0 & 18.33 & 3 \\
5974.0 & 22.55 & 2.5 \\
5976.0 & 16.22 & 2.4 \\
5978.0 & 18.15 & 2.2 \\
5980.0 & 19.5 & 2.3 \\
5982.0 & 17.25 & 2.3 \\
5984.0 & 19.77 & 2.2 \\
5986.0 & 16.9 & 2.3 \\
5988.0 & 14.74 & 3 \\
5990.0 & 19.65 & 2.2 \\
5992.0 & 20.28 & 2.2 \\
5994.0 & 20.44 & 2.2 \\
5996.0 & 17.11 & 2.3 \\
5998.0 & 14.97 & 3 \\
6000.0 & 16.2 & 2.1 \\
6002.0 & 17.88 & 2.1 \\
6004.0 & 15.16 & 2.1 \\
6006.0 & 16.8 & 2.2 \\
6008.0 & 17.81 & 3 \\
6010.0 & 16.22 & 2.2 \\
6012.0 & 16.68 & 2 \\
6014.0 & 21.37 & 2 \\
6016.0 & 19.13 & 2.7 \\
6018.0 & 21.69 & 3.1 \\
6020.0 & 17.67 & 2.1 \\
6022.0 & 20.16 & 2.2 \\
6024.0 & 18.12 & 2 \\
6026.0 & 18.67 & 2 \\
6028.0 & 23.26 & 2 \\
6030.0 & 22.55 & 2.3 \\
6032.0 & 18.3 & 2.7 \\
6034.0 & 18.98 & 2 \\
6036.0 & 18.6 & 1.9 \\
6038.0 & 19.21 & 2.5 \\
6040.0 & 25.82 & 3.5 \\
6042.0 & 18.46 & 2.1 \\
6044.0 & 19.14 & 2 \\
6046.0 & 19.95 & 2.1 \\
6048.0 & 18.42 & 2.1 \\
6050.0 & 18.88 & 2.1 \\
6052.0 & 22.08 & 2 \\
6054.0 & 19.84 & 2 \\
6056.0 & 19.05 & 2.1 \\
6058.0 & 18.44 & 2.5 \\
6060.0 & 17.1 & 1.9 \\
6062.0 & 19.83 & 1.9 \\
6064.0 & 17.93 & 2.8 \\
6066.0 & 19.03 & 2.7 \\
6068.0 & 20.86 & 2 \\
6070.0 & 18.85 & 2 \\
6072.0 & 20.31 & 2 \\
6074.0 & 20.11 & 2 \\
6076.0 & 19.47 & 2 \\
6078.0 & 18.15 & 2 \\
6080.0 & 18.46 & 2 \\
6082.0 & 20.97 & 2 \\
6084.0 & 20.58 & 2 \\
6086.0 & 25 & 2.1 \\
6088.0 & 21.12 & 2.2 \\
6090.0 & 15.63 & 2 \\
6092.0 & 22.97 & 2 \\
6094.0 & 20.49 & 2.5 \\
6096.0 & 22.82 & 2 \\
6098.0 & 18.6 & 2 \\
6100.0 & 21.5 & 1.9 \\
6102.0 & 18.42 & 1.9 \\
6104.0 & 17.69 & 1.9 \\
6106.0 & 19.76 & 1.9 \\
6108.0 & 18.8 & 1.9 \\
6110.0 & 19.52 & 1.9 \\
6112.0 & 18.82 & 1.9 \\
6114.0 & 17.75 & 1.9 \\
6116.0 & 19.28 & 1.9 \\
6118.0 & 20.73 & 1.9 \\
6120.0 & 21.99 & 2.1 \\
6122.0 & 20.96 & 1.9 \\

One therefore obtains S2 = 0.06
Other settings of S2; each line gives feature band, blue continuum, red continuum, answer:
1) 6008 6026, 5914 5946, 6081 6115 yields 0.05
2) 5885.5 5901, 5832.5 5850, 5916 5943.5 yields 0.15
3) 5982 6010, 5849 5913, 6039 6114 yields 0.10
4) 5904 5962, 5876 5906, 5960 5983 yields -0.04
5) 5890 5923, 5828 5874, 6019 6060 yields 0.08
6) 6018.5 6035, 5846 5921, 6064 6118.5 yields -0.02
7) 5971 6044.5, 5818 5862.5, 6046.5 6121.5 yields 0.06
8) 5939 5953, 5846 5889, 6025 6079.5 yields -0.07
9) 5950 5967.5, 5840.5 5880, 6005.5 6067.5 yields 0.08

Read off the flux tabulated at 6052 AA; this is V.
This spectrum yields 22.08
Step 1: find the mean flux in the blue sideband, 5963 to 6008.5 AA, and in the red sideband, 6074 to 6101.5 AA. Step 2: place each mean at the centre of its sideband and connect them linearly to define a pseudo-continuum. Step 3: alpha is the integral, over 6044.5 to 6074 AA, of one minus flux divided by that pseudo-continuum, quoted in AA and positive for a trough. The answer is 0.6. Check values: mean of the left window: 18.1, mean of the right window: 20.4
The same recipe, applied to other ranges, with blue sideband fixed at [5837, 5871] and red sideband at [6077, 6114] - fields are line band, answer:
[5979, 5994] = 0.9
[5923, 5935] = 0.6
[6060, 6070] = 0.4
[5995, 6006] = 1.9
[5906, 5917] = 0.5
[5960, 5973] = 0.4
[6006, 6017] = 0.9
